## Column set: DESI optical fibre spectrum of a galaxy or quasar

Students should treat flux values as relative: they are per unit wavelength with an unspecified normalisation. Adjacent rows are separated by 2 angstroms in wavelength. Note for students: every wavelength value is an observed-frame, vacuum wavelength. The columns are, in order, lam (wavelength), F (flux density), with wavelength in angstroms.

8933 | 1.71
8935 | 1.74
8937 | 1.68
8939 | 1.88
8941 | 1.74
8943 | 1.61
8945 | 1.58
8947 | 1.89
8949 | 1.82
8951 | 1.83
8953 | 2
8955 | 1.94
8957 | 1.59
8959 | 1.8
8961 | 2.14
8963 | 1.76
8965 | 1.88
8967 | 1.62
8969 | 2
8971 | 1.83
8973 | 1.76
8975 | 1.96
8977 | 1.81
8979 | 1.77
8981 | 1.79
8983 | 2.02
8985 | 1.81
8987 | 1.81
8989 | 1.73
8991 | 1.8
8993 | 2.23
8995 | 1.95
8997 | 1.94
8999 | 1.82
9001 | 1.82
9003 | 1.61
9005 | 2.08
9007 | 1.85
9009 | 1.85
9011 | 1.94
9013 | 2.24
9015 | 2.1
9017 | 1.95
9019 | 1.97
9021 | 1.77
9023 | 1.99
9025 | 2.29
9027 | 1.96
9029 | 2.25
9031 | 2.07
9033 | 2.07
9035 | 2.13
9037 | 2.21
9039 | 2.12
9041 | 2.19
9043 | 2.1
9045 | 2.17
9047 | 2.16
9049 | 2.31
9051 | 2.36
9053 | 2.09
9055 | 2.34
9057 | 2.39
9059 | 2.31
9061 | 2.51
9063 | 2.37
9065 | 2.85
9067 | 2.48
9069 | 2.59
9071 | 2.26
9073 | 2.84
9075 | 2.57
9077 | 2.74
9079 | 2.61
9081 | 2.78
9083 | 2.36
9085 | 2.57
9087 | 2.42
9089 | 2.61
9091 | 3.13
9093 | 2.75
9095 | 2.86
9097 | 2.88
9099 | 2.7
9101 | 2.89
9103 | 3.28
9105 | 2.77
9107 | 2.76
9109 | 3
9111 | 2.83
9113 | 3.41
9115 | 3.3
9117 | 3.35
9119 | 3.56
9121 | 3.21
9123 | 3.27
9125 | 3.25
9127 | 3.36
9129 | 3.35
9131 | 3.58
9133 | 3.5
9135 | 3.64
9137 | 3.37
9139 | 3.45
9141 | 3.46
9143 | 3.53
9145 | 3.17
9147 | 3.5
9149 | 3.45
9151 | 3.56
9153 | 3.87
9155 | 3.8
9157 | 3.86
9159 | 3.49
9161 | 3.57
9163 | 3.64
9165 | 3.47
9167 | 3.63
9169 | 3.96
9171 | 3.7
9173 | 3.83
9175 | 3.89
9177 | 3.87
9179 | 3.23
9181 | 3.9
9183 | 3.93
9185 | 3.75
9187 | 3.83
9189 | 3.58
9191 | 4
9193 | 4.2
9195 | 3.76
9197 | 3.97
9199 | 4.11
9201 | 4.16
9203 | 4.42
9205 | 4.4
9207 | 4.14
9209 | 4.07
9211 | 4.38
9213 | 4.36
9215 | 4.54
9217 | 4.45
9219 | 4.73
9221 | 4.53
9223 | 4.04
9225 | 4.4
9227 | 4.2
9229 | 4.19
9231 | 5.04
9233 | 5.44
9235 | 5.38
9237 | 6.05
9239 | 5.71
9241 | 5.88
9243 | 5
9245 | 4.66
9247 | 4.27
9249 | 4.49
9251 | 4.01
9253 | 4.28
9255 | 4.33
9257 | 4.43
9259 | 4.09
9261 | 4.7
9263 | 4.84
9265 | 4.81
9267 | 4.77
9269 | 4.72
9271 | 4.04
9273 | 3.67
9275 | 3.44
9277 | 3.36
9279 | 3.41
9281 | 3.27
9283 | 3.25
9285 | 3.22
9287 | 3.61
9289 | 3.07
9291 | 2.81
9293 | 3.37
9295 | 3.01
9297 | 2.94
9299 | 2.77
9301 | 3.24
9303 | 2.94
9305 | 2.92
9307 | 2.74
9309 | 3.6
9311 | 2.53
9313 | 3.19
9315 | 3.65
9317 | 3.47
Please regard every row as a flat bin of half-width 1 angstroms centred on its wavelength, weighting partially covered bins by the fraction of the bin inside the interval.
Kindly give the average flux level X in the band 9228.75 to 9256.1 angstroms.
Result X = 4.93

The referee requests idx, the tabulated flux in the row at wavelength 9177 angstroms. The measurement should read 3.87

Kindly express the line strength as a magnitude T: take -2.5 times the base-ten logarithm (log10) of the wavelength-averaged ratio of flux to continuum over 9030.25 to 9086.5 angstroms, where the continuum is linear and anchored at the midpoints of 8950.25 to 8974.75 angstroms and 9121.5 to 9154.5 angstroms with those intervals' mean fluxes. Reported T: 0.15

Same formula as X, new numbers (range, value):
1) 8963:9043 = 1.95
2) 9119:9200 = 3.64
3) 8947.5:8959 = 1.84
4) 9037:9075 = 2.36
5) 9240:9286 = 4.21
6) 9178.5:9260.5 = 4.41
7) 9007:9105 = 2.38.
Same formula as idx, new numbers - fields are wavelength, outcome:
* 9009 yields 1.85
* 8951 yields 1.83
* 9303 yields 2.94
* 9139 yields 3.45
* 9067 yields 2.48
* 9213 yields 4.36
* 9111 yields 2.83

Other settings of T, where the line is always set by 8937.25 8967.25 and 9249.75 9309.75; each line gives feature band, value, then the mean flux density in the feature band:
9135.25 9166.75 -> -0.21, 3.55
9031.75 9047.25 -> 0.08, 2.14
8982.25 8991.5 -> 0.10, 1.83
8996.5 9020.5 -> 0.11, 1.93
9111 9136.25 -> -0.21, 3.38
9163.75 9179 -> -0.22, 3.73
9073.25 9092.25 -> -0.04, 2.65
